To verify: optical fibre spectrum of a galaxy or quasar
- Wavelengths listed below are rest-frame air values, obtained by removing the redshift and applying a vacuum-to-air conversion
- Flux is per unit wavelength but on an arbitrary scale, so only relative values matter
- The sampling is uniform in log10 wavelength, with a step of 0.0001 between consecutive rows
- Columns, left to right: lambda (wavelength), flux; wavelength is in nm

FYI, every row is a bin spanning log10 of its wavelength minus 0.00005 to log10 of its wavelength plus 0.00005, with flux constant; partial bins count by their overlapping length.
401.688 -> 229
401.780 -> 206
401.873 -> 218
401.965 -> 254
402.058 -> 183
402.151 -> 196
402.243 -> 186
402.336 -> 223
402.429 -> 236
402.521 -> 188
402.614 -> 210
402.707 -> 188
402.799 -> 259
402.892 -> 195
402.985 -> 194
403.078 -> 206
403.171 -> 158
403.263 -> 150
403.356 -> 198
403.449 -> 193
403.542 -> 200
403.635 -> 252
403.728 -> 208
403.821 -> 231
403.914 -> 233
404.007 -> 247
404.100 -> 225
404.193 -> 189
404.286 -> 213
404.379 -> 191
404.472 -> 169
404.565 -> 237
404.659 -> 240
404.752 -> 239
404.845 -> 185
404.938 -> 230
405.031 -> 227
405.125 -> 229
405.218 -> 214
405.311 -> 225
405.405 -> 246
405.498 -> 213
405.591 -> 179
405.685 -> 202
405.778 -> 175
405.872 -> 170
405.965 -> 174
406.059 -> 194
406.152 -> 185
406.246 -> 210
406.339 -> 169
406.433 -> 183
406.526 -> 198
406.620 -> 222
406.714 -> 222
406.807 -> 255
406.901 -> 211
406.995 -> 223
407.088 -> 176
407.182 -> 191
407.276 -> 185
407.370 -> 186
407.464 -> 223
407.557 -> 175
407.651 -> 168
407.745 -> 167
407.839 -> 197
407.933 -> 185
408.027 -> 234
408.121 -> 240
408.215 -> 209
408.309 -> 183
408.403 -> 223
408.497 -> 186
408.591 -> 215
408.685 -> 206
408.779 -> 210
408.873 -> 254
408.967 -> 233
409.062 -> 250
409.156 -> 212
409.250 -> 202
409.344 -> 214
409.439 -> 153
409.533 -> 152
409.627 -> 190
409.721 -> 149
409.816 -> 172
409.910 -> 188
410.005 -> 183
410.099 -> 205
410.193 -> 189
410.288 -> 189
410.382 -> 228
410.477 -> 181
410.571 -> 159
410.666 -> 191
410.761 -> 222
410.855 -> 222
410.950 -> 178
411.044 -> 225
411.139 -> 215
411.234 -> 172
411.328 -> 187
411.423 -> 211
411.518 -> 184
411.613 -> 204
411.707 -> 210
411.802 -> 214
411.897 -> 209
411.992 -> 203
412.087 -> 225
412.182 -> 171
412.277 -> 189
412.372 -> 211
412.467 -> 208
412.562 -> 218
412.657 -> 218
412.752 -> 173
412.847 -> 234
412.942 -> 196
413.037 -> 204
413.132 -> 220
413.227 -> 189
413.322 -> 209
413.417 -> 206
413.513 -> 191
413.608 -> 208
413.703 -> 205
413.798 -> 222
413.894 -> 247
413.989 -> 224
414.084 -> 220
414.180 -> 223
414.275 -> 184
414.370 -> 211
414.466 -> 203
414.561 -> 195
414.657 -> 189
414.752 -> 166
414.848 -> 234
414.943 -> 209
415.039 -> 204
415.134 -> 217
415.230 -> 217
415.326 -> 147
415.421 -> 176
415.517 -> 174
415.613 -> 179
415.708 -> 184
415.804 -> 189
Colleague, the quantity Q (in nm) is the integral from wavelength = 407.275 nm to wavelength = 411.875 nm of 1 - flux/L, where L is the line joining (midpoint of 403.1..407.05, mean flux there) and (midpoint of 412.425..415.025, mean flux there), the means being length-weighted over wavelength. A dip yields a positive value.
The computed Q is 0.19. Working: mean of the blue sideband 207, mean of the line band 199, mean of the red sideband 208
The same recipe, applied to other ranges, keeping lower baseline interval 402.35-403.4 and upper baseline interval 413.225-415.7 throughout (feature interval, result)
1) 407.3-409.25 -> -0.07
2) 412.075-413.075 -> -0.01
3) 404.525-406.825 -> -0.10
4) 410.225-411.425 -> 0.02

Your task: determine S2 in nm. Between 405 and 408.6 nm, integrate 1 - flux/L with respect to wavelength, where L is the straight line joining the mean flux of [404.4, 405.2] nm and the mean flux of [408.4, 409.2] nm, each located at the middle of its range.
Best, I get 0.30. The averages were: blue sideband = 218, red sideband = 221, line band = 201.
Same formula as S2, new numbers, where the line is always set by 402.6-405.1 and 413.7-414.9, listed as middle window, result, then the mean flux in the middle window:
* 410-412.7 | 0.113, 201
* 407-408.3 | 0.088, 196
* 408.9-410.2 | 0.102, 193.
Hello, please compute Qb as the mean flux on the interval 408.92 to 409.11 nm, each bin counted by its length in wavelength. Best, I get 241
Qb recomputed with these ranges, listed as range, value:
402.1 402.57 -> 206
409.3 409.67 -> 177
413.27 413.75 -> 204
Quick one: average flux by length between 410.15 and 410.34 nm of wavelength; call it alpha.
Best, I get 190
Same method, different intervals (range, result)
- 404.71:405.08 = 220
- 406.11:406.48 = 187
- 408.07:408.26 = 225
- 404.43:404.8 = 222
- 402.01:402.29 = 188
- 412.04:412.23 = 198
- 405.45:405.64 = 197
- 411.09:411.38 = 192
